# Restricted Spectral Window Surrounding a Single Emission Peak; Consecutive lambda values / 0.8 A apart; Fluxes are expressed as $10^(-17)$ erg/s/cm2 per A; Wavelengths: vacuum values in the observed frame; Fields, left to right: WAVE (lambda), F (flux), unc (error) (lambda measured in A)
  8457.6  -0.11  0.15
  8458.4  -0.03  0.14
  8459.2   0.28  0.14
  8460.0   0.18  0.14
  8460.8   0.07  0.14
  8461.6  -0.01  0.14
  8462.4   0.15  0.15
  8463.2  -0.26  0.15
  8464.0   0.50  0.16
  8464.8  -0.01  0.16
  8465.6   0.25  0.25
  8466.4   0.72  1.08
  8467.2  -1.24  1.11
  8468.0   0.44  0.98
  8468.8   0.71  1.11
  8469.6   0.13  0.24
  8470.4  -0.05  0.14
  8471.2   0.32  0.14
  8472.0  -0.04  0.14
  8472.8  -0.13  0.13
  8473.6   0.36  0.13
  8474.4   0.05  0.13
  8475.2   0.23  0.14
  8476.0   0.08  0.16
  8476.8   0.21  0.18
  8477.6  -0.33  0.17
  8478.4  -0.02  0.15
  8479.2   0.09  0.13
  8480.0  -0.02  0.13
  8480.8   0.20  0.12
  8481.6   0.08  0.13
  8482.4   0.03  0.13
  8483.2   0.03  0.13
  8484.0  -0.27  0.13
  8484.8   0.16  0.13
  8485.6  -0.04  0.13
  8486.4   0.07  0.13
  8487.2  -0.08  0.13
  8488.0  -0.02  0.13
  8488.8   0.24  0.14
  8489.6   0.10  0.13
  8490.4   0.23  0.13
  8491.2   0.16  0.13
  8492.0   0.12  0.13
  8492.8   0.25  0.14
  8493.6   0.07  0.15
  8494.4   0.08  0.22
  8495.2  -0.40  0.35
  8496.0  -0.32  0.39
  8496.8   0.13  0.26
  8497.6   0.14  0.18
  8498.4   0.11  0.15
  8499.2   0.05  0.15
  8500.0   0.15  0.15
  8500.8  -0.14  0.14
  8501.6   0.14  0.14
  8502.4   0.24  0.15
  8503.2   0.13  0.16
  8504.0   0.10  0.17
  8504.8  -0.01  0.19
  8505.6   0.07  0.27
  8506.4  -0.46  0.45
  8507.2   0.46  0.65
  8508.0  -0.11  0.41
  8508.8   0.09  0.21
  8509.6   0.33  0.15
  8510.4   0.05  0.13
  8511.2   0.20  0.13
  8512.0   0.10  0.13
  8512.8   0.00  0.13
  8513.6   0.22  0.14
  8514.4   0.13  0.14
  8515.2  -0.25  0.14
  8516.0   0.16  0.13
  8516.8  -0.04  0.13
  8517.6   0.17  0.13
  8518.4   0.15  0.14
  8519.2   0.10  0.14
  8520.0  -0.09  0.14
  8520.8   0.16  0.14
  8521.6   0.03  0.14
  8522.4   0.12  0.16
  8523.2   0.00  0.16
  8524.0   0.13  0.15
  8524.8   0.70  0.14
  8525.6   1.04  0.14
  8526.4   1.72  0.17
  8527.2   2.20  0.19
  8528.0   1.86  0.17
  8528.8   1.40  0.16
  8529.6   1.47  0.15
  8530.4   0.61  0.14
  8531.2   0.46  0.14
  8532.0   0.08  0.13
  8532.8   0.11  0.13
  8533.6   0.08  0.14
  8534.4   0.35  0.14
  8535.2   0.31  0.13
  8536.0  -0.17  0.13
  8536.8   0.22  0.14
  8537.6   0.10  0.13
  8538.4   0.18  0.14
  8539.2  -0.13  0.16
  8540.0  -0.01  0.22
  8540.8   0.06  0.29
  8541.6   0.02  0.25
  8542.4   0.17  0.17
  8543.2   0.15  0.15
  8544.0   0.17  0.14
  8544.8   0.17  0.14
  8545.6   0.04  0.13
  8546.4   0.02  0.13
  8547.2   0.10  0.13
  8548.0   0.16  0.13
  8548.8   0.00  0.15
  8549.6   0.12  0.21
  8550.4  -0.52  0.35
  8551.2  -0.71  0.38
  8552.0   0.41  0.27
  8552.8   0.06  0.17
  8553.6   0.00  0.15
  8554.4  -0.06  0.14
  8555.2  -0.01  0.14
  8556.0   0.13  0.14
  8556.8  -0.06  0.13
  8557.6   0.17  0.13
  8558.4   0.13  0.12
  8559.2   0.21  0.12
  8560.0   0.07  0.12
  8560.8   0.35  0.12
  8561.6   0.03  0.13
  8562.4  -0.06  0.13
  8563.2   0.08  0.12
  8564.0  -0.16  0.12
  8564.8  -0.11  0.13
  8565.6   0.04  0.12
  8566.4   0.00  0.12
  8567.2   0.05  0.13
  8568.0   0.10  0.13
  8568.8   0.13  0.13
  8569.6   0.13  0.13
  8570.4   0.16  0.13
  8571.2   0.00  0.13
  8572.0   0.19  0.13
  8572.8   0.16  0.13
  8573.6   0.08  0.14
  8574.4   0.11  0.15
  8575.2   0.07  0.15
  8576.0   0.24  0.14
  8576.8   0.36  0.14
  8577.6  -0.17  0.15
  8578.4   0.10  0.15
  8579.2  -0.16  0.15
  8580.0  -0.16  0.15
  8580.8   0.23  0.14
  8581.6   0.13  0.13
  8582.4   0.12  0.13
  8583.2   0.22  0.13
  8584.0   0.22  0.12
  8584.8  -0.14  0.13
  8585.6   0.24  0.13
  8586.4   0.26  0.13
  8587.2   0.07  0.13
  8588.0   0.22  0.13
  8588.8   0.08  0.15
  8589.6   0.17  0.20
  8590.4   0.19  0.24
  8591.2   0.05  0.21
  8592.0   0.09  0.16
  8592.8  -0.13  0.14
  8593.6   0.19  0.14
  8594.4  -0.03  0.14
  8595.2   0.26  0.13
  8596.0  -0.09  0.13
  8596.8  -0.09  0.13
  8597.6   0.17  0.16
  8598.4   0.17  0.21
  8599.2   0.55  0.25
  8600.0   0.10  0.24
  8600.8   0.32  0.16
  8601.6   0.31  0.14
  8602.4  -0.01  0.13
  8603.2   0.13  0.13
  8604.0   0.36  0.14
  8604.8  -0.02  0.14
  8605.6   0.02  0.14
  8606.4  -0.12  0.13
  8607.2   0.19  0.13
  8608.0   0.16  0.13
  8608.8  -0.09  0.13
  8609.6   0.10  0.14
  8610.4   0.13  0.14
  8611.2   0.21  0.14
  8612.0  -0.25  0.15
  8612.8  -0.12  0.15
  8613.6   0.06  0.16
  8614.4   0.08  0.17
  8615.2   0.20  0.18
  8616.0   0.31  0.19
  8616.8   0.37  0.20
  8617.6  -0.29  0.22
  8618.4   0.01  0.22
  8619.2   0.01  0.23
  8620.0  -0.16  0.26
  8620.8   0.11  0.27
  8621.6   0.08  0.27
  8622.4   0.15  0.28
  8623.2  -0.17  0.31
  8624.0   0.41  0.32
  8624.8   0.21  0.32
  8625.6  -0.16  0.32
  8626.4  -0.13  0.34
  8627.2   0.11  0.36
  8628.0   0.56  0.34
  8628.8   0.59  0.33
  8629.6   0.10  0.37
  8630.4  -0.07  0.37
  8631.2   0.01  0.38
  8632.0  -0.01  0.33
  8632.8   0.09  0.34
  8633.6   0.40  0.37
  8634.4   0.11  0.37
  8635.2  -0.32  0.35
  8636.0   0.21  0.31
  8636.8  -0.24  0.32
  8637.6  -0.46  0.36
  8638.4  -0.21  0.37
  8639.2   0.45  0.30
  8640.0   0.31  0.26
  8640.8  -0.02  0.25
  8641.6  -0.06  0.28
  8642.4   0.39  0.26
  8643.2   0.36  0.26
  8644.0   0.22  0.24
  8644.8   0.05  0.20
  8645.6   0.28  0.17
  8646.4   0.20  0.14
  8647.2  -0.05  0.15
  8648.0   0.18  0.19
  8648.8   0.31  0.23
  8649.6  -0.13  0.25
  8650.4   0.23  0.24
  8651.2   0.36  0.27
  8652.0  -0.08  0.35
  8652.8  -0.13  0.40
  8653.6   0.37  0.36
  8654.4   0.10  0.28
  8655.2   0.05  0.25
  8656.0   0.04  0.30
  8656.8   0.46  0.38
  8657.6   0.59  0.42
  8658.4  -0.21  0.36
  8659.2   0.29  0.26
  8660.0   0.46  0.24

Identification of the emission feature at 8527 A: [O III]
